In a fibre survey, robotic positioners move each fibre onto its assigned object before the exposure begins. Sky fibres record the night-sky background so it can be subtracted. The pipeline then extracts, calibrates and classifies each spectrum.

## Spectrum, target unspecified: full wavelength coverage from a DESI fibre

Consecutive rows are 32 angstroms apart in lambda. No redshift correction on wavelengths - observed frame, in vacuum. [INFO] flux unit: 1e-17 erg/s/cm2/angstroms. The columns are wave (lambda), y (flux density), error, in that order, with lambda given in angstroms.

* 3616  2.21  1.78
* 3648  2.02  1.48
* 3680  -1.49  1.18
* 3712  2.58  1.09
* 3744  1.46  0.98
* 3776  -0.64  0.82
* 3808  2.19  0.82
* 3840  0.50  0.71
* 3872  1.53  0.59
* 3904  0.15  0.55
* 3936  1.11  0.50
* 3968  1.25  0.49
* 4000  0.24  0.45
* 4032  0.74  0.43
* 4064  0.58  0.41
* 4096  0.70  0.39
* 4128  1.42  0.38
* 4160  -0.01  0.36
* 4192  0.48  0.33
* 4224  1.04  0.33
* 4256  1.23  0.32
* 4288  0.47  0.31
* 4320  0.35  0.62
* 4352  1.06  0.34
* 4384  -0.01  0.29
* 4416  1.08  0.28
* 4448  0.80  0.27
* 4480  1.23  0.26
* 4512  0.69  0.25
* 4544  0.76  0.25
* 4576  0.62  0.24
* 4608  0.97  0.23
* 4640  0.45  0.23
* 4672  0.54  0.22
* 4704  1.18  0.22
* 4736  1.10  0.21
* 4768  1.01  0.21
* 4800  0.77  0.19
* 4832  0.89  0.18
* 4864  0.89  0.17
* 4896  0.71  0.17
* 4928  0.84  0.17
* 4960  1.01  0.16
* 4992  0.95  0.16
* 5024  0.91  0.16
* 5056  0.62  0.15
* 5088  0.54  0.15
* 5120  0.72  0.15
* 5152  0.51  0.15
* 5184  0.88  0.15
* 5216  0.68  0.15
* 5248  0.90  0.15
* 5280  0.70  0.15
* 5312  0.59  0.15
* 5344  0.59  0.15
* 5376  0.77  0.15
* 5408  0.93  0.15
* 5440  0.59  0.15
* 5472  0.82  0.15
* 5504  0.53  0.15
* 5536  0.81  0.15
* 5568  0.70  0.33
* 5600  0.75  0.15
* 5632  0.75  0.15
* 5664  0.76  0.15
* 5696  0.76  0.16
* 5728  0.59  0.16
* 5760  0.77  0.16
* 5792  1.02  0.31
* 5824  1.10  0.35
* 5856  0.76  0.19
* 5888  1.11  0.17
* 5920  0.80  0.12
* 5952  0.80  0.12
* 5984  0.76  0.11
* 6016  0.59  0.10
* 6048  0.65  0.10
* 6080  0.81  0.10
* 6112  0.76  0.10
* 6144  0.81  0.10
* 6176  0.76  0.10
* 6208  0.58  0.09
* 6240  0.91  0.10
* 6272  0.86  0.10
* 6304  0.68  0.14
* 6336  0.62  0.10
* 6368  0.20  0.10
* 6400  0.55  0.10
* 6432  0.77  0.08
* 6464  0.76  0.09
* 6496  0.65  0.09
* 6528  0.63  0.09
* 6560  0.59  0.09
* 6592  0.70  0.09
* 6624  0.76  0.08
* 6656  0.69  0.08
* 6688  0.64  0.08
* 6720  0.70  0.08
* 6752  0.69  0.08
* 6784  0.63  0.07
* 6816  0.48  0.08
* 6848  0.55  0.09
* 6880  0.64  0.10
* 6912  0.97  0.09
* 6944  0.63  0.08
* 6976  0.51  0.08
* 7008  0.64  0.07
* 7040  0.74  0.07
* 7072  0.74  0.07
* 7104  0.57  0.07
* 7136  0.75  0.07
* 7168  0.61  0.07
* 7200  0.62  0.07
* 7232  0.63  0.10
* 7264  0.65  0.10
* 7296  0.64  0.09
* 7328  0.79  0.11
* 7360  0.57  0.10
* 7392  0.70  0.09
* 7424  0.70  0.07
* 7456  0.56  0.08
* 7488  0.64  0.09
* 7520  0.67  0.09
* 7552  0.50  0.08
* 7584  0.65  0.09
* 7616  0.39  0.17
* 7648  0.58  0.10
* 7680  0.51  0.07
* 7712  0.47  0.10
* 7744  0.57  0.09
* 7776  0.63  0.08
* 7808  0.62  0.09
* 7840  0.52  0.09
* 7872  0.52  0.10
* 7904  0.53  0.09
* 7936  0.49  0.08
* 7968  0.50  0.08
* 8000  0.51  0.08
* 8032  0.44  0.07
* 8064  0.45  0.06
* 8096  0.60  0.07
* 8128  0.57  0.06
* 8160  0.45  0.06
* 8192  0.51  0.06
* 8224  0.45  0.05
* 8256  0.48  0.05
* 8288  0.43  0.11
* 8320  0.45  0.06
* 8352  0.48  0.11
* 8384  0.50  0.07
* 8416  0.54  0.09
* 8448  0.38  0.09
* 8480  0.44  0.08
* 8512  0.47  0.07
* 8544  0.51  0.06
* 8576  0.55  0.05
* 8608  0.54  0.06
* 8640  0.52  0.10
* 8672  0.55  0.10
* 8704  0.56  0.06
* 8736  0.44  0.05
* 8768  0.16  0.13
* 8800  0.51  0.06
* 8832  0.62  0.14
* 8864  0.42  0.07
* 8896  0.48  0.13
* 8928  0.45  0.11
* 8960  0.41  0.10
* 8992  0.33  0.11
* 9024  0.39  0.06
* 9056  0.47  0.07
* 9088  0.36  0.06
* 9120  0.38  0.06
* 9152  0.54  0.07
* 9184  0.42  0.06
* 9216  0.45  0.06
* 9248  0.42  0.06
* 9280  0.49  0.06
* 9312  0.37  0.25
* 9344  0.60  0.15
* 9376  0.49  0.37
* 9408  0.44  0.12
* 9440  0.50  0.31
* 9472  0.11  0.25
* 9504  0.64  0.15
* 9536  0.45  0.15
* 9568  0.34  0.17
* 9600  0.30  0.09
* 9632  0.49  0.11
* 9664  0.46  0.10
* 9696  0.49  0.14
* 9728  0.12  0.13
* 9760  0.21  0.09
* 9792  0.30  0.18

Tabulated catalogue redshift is 0.051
